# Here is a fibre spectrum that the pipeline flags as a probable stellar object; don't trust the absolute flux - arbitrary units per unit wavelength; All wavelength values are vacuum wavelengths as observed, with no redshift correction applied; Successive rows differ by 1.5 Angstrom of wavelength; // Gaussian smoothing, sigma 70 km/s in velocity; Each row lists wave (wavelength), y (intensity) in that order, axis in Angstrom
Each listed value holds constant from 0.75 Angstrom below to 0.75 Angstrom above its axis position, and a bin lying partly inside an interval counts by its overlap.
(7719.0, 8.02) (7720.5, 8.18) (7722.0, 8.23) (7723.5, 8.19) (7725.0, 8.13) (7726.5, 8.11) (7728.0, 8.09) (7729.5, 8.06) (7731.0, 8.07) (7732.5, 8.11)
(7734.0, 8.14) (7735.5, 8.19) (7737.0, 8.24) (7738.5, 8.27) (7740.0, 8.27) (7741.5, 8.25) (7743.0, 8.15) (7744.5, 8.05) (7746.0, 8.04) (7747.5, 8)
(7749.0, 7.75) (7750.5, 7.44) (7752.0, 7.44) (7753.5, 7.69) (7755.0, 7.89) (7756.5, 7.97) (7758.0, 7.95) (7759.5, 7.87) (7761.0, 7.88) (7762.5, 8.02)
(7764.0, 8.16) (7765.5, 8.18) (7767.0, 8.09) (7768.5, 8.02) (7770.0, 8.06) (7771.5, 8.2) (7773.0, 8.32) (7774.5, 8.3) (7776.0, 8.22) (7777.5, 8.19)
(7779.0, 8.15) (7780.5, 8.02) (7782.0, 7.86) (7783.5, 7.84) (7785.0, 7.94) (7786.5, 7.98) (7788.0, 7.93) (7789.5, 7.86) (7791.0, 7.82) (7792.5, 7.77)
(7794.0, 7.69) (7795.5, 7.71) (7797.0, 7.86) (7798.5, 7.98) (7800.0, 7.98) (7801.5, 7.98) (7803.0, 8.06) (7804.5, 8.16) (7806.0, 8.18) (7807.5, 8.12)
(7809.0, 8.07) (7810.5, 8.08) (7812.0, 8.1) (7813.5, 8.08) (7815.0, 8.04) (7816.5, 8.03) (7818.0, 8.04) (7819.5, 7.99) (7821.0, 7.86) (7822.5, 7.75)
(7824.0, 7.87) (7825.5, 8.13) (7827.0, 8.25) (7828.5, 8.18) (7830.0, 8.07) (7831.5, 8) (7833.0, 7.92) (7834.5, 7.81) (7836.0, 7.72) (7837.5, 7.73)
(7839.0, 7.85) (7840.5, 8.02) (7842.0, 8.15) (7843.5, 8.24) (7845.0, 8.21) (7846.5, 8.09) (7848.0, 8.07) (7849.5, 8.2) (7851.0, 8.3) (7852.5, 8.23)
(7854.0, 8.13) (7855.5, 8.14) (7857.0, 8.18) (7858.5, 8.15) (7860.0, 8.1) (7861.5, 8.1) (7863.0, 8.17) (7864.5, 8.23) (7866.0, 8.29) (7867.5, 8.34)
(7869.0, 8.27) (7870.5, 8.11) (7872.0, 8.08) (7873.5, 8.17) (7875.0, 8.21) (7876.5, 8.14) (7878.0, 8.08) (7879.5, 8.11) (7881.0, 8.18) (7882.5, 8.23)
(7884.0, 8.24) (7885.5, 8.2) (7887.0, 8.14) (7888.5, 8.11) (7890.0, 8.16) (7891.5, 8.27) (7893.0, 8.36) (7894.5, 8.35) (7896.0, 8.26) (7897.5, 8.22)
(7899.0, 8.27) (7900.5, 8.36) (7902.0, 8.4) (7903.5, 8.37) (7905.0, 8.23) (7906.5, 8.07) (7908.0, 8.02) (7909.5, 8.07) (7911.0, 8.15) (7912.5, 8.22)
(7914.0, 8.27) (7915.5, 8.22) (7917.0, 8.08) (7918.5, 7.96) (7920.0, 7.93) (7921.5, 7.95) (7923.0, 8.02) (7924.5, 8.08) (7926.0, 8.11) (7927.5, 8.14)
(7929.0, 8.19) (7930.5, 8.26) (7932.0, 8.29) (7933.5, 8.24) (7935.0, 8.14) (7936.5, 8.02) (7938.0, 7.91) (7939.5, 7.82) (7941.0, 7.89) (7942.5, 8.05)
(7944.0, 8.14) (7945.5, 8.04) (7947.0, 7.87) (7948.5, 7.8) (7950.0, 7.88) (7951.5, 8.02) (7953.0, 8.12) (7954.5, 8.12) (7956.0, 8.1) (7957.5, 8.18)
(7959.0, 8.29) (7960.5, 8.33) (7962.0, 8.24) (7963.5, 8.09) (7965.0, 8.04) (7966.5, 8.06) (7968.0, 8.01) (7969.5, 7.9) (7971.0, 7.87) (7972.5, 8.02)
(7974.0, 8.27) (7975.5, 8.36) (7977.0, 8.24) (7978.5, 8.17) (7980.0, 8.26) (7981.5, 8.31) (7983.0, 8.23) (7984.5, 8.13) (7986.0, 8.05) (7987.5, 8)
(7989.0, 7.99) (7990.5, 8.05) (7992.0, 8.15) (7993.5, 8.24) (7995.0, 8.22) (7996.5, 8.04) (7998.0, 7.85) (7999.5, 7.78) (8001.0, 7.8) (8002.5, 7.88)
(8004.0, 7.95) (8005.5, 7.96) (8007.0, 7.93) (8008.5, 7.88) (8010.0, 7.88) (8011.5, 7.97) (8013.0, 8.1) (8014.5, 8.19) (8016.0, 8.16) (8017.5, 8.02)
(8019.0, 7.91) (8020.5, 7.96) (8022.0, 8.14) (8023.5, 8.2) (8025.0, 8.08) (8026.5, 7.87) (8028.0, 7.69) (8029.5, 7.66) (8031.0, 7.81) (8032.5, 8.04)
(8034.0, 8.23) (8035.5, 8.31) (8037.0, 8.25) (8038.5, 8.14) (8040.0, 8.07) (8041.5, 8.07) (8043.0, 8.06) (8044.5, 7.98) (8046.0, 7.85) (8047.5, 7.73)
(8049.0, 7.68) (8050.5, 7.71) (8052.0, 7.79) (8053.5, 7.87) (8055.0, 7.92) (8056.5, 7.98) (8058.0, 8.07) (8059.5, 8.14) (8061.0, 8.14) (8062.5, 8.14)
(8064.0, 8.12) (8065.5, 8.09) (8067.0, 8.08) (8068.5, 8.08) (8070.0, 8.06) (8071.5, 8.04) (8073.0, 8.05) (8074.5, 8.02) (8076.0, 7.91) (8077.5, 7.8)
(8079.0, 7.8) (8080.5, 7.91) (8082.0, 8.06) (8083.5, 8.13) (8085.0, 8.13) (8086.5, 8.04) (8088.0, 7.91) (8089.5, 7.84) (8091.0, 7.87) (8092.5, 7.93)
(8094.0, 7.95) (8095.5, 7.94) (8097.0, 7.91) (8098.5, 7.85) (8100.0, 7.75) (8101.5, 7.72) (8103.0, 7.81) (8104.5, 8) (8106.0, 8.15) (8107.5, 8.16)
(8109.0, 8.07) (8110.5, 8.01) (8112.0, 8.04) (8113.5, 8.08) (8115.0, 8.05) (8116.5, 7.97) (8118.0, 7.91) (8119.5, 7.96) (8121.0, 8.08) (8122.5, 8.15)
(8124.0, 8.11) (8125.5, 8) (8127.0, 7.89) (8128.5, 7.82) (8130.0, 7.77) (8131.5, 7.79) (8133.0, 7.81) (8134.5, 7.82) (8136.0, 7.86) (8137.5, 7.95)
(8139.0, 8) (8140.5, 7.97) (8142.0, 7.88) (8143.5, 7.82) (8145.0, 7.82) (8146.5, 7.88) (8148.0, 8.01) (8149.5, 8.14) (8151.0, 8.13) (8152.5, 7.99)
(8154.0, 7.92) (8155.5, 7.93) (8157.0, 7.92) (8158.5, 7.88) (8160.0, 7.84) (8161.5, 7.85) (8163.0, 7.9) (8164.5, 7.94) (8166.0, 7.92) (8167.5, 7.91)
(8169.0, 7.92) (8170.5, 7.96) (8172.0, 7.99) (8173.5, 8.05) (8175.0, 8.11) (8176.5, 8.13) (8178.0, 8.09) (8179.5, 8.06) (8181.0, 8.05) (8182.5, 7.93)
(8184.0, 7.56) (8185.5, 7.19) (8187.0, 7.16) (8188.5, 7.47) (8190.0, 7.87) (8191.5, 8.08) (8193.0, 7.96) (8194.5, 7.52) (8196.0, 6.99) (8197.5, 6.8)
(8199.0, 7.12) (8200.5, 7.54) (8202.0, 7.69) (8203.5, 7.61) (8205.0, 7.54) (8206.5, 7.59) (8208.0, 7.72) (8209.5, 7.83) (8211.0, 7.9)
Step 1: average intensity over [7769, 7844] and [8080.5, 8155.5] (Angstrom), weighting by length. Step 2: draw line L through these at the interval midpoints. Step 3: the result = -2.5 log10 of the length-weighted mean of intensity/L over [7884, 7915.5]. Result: -0.03 mag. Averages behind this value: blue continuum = 8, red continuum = 7.96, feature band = 8.23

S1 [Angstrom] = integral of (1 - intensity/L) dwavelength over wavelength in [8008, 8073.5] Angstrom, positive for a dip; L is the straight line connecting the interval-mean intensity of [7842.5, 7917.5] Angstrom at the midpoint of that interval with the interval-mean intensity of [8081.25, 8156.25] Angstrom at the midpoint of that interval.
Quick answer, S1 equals 0.2 Angstrom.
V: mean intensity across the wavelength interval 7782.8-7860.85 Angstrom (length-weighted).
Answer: 8.01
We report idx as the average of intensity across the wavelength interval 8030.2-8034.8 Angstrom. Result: 8.03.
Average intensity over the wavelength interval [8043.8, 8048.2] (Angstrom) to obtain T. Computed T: 7.85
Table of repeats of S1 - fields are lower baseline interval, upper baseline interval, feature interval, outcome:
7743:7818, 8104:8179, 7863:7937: -1.9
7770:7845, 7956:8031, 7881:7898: -0.4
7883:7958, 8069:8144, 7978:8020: 0.1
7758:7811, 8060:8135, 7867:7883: -0.3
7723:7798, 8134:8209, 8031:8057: -0.4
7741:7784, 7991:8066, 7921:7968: -0.5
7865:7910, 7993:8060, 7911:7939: 0.1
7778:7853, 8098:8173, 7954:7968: -0.3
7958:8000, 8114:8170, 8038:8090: 0.2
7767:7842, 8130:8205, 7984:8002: -0.3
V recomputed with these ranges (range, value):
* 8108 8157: 7.96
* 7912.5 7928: 8.08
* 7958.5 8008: 8.08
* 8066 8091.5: 7.99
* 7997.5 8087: 7.99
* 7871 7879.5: 8.13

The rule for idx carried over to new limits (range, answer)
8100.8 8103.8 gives 7.77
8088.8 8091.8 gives 7.86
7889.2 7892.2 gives 8.21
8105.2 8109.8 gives 8.12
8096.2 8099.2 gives 7.88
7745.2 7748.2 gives 8.02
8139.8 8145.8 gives 7.87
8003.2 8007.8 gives 7.95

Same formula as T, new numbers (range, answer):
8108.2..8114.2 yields 8.05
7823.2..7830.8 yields 8.1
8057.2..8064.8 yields 8.12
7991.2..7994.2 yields 8.19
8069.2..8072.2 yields 8.05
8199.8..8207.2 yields 7.59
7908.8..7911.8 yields 8.11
